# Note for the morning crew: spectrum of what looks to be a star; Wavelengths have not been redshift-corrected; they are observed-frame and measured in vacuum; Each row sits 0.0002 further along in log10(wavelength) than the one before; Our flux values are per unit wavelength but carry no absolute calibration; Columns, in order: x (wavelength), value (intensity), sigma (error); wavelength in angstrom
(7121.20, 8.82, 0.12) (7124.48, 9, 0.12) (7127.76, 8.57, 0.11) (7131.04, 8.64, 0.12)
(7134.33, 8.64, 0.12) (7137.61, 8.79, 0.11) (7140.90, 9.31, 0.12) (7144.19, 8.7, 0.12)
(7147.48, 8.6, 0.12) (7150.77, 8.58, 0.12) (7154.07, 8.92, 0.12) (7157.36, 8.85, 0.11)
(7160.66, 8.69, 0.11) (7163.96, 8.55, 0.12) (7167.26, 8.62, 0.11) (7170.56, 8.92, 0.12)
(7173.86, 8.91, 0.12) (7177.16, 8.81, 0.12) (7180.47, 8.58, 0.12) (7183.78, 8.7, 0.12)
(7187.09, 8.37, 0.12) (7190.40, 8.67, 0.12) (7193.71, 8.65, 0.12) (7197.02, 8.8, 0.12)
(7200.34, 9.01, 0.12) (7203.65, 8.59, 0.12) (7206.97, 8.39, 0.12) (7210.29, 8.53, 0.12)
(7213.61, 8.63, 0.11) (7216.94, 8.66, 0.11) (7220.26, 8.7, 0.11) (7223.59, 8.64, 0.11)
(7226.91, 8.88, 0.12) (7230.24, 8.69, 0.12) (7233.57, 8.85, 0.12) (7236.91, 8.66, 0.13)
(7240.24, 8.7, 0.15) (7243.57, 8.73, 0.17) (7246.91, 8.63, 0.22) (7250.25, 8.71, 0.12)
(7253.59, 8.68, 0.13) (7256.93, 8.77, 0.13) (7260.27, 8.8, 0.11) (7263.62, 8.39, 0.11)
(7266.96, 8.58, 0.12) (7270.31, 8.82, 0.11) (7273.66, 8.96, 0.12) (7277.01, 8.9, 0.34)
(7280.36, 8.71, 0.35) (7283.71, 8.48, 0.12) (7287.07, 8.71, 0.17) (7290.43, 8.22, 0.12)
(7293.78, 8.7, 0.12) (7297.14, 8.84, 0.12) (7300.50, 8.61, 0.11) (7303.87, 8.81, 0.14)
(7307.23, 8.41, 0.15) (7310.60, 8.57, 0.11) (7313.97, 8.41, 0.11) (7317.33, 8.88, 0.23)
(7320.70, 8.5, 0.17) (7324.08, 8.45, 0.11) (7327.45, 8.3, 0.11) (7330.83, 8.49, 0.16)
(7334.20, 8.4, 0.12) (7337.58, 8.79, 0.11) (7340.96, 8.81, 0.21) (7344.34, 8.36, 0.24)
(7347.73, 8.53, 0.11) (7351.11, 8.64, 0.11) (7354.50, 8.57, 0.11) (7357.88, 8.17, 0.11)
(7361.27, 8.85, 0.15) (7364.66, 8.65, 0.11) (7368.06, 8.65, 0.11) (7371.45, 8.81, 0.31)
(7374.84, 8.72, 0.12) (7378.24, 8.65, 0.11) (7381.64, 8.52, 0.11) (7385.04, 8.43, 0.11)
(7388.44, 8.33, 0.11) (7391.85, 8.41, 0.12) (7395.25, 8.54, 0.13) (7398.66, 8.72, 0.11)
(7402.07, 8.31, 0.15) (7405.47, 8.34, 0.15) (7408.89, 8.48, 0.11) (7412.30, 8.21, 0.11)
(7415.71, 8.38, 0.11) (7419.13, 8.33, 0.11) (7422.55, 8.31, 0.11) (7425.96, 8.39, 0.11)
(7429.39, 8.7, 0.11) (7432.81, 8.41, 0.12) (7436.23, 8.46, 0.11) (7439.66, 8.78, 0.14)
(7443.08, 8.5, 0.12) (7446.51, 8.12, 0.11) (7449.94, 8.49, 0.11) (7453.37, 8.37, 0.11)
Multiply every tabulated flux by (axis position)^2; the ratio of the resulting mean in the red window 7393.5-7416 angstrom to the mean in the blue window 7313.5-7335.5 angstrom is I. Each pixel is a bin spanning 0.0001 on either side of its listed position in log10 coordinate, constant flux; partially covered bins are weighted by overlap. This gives 1.0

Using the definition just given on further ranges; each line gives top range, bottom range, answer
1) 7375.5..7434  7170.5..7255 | 1.02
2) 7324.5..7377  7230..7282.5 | 1.01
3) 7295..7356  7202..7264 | 1.01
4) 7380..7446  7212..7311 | 1.01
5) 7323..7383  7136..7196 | 1.03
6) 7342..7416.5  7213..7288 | 1.01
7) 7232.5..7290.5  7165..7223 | 1.02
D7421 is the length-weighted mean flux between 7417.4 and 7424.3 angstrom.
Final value 8.32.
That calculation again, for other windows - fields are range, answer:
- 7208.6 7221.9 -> 8.63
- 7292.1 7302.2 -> 8.72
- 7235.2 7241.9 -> 8.67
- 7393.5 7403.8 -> 8.53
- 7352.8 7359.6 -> 8.38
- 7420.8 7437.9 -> 8.46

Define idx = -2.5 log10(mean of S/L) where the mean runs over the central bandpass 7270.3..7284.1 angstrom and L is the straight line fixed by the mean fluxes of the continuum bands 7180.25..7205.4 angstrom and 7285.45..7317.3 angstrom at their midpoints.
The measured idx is -0.02 mag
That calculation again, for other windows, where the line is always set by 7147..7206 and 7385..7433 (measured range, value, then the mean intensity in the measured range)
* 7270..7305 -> -0.02 mag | 8.7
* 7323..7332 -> 0.01 mag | 8.41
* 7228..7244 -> -0.01 mag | 8.73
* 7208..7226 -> 0.00 mag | 8.63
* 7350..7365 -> -0.01 mag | 8.57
